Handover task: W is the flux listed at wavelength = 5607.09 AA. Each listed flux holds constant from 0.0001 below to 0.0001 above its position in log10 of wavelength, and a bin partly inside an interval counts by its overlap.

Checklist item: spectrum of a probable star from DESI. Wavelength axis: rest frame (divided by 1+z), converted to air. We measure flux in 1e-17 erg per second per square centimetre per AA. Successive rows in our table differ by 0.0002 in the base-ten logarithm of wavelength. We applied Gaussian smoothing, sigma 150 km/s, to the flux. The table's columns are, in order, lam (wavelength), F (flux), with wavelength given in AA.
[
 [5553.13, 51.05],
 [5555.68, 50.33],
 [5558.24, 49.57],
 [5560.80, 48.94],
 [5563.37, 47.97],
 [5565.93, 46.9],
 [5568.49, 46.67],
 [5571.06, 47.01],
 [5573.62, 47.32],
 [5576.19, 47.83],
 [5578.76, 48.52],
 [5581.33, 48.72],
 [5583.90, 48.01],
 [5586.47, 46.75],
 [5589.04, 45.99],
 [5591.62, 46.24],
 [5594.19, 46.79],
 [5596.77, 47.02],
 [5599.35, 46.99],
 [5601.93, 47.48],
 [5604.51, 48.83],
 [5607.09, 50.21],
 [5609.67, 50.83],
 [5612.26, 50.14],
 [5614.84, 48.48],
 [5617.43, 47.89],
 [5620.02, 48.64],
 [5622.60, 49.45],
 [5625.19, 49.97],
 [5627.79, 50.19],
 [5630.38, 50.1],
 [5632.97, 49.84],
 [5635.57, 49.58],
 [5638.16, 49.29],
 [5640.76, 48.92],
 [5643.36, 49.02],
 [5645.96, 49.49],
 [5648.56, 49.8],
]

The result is 50.21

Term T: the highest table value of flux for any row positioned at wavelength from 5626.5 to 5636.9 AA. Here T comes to 50.19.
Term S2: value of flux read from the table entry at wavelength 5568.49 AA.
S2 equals 46.67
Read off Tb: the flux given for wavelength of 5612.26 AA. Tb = 50.14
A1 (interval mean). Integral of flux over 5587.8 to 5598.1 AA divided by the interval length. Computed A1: 46.5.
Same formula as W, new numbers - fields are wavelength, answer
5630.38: 50.1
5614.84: 48.48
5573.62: 47.32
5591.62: 46.24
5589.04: 45.99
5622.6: 49.45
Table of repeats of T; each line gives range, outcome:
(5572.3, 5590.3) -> 48.72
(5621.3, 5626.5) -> 49.97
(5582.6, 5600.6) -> 48.01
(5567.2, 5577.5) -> 47.83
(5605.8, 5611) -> 50.83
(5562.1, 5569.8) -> 47.97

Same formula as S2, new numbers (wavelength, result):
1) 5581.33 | 48.72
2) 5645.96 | 49.49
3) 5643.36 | 49.02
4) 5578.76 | 48.52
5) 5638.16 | 49.29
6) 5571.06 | 47.01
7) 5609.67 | 50.83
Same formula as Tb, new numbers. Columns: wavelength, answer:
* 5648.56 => 49.8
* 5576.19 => 47.83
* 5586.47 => 46.75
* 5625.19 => 49.97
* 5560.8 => 48.94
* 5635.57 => 49.58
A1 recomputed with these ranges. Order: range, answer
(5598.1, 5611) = 48.9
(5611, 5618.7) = 48.8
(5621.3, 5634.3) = 49.9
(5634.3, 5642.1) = 49.3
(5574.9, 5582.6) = 48.3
